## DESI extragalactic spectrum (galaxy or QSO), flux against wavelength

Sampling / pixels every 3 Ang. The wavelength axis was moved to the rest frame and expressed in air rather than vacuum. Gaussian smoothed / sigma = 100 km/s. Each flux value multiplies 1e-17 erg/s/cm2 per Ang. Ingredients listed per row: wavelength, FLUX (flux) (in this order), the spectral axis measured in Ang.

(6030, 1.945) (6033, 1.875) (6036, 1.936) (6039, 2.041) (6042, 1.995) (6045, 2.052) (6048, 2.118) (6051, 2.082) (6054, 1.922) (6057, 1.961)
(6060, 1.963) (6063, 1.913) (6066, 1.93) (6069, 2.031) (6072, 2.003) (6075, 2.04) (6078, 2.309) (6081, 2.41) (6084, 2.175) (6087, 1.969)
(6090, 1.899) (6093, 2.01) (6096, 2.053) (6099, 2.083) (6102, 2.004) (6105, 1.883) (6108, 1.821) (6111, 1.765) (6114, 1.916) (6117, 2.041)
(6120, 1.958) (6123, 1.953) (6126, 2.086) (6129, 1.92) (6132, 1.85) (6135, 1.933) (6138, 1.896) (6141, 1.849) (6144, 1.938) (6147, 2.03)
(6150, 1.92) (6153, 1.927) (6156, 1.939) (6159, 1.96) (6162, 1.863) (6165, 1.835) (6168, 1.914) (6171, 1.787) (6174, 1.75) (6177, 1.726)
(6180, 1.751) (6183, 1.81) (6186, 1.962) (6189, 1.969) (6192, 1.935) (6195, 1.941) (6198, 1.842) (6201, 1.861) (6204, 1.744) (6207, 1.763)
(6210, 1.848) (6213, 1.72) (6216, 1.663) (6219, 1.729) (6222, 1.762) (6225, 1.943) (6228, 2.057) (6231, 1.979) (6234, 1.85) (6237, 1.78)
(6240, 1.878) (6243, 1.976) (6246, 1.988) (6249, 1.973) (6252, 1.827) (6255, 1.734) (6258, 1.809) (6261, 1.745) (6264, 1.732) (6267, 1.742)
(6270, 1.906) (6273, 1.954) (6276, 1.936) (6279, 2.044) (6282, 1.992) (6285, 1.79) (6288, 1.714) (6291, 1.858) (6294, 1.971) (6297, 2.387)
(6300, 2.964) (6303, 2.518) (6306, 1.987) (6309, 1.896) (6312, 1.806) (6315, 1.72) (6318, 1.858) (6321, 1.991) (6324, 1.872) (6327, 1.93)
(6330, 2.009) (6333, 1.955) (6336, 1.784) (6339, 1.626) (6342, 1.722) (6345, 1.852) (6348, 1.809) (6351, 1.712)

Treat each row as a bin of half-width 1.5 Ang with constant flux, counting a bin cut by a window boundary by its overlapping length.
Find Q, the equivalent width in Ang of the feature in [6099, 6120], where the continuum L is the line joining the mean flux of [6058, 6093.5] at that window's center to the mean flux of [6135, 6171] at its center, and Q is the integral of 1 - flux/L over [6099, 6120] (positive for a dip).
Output 0.7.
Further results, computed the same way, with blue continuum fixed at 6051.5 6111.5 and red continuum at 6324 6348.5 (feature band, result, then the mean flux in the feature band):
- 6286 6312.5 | -3.8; 2.13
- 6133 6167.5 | 0.9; 1.92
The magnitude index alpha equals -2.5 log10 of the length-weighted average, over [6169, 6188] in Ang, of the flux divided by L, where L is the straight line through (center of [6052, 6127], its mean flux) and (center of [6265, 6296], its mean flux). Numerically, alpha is 0.09 mag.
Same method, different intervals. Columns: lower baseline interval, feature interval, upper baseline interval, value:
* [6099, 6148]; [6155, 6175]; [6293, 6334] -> 0.05 mag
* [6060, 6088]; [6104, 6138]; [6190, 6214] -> 0.04 mag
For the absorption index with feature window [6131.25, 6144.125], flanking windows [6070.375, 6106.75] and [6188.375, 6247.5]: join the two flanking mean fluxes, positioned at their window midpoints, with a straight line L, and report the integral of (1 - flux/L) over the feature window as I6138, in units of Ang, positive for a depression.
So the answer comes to 0.63 Ang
